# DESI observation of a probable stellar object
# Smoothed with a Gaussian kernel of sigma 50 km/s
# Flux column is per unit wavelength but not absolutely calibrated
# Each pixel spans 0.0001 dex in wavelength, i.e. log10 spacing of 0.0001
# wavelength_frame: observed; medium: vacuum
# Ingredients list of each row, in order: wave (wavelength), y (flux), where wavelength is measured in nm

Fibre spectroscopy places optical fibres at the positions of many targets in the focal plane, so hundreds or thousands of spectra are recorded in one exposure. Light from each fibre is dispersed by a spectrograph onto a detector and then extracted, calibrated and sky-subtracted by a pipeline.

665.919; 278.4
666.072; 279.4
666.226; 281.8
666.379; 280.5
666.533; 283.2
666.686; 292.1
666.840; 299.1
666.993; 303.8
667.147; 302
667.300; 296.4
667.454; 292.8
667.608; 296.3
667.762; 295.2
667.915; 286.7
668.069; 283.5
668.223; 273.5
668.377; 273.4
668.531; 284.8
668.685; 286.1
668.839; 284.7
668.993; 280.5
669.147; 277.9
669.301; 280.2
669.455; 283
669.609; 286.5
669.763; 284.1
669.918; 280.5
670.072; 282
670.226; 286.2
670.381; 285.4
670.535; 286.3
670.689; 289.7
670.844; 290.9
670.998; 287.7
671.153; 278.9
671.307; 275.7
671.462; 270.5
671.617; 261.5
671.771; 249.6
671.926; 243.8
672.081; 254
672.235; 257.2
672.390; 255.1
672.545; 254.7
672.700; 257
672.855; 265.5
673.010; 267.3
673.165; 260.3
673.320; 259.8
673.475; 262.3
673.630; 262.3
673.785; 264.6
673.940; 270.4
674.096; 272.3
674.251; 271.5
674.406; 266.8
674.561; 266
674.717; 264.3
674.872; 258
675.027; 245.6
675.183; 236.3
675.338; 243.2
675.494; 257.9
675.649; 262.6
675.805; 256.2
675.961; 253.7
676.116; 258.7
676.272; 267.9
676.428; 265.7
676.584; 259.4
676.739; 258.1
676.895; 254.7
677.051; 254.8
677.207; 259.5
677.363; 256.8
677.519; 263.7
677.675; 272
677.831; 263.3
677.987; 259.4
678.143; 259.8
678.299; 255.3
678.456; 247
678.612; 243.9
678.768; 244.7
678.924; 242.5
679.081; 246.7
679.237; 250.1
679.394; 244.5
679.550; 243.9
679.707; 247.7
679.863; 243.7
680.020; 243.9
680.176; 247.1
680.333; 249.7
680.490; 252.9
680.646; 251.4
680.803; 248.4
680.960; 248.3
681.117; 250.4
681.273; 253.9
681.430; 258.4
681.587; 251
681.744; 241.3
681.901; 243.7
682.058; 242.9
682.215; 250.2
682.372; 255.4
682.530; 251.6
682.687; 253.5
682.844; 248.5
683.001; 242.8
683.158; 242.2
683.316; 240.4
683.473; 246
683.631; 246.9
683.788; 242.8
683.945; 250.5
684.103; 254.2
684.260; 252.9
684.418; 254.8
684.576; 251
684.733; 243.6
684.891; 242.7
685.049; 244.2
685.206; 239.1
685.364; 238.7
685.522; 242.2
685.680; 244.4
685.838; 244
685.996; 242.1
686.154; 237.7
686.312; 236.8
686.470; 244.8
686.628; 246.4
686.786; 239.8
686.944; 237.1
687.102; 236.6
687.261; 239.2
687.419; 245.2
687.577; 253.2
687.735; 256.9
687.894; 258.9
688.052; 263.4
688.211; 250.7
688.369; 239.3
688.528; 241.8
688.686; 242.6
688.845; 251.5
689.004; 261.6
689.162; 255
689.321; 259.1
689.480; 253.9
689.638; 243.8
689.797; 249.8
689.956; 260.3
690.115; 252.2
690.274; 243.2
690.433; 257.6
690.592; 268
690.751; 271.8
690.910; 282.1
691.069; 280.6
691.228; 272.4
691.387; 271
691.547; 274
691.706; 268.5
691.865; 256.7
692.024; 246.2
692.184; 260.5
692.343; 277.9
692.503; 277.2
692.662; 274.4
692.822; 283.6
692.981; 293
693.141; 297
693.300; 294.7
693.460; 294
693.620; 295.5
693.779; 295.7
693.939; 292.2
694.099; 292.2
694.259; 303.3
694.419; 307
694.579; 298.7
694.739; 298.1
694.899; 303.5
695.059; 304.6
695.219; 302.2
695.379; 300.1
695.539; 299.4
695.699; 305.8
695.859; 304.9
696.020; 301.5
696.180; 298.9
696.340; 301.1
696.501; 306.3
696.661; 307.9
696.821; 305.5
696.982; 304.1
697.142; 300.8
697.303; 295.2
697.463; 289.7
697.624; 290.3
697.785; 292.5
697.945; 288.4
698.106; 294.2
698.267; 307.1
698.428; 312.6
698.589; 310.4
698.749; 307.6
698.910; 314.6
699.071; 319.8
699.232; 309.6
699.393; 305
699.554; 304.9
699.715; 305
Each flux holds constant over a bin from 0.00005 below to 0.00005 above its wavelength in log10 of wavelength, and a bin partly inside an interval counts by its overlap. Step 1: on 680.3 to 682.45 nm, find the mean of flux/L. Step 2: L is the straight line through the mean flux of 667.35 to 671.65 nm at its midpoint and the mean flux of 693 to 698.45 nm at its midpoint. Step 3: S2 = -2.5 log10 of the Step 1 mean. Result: 0.16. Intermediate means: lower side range 283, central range 250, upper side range 299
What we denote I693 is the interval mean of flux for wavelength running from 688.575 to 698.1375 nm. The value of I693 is 282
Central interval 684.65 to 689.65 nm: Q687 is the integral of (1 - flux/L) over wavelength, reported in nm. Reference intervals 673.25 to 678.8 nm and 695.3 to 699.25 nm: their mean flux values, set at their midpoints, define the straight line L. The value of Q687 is 0.63 nm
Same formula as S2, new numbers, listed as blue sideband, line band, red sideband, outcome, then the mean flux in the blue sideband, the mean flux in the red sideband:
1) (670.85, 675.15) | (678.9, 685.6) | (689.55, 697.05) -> 0.11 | 263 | 285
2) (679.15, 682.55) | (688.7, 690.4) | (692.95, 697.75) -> 0.11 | 249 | 299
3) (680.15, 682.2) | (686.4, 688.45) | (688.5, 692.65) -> 0.04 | 249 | 261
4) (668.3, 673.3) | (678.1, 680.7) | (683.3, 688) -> 0.04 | 274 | 245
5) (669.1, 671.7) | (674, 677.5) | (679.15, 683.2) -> 0.03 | 282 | 248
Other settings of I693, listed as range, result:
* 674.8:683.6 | 252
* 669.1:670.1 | 282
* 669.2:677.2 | 266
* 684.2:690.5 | 247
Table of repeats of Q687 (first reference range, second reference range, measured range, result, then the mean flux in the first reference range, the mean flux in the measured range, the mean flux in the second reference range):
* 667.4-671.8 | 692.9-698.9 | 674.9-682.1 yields 0.90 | 282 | 252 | 300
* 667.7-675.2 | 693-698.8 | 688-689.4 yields 0.19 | 272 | 251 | 300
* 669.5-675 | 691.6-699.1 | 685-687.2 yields 0.34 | 269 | 241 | 295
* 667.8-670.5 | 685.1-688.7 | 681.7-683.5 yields 0.05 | 283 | 247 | 244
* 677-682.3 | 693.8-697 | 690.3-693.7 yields 0.18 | 251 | 276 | 302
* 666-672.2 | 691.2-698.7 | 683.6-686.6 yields 0.46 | 282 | 245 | 293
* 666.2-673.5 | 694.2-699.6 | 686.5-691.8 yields 0.73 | 278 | 255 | 303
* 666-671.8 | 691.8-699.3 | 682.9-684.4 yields 0.23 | 284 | 247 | 296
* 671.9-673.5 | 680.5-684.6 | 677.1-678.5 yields -0.04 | 258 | 260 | 249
